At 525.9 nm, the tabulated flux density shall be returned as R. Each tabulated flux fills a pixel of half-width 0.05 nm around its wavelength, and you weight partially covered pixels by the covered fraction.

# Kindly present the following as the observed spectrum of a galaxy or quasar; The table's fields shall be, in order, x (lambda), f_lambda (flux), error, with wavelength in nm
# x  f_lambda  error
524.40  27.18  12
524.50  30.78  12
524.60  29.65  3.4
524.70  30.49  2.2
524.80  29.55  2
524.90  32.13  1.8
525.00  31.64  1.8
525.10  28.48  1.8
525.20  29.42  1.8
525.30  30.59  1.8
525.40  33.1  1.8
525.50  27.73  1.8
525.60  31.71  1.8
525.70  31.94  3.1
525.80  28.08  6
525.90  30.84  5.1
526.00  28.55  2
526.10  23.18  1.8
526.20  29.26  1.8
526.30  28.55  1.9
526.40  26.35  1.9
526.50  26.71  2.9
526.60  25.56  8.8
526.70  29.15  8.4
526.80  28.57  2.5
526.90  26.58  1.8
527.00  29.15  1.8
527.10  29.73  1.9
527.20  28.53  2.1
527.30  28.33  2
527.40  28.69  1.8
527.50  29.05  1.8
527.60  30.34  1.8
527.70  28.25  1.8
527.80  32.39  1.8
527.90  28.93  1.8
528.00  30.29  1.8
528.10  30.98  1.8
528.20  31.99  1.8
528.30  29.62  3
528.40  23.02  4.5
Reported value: 30.84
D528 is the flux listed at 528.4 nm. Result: 23.02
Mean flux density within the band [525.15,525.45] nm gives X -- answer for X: 31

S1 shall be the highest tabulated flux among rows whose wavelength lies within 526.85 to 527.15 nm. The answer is 29.73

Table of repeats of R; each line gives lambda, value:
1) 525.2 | 29.42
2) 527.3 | 28.33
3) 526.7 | 29.15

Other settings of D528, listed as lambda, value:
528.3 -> 29.62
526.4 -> 26.35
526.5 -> 26.71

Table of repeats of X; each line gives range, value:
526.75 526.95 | 27.6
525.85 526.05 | 29.7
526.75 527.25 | 28.5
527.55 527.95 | 30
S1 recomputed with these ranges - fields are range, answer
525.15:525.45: 33.1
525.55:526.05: 31.94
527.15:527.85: 32.39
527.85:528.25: 31.99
